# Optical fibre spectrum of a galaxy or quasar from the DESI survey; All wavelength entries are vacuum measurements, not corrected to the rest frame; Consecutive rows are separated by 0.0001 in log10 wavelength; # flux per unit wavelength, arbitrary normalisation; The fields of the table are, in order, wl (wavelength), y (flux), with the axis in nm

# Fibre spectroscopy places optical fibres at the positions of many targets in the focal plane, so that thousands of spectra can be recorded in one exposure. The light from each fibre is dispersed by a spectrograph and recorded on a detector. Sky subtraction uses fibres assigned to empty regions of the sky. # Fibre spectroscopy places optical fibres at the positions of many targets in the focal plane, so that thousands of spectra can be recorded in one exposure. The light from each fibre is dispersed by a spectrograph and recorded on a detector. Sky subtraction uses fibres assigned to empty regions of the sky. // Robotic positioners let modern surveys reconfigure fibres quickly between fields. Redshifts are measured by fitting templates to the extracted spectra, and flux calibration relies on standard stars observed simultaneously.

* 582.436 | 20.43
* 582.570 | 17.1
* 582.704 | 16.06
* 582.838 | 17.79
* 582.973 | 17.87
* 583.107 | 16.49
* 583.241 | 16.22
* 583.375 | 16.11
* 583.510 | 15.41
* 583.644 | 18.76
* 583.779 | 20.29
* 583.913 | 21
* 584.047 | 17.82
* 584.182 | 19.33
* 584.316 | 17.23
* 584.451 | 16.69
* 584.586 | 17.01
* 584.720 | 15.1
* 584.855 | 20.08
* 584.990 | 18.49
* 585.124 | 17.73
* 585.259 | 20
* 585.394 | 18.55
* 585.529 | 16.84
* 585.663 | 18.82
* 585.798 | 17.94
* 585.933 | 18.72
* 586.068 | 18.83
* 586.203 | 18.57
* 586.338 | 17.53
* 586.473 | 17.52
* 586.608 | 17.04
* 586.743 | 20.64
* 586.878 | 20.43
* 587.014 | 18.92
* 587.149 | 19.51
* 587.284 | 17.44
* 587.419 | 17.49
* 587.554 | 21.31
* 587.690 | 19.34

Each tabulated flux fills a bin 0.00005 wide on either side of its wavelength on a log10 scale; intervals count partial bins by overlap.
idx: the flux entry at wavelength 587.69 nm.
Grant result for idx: 19.34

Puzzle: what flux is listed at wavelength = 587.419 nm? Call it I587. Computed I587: 17.49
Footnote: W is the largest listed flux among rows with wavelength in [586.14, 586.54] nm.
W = 18.57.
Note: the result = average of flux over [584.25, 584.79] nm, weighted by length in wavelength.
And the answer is 16.5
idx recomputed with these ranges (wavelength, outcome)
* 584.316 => 17.23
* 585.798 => 17.94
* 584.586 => 17.01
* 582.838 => 17.79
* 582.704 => 16.06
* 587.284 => 17.44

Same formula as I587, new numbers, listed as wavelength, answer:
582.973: 17.87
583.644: 18.76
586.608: 17.04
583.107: 16.49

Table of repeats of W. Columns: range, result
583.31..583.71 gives 18.76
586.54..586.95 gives 20.64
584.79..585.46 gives 20.08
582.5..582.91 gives 17.79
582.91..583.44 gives 17.87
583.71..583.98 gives 21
